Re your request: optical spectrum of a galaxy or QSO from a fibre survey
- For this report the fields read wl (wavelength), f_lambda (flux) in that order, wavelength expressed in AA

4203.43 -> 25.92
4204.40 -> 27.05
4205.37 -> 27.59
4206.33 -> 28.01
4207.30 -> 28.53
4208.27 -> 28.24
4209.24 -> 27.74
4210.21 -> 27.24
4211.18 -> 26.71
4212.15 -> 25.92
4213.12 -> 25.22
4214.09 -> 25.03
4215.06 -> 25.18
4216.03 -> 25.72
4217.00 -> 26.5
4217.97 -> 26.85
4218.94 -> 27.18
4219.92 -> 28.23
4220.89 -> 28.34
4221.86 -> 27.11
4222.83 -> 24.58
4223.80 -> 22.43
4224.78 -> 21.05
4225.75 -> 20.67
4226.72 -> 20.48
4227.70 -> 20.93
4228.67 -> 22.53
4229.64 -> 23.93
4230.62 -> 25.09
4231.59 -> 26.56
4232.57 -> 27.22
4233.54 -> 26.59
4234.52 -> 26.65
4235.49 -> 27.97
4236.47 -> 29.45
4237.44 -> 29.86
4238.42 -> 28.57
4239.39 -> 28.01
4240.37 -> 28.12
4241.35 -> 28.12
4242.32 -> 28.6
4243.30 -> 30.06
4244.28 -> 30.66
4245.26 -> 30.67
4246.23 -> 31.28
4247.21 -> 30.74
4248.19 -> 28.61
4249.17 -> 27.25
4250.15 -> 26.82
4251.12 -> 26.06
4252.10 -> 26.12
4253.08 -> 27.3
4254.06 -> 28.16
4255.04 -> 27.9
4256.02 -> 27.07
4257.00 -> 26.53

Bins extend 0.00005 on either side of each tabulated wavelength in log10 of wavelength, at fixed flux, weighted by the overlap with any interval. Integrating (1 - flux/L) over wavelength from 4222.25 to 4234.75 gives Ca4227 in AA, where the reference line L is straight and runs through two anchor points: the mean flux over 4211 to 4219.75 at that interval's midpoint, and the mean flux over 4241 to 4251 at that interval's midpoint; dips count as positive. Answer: 1.7 AA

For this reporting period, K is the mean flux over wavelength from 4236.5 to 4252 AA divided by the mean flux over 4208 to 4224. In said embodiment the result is 1.09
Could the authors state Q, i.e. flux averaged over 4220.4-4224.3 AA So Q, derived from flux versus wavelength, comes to 25.6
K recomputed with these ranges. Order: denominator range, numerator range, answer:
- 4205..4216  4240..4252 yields 1.08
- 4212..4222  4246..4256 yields 1.05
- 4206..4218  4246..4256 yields 1.05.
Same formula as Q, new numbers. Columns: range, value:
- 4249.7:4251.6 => 26.6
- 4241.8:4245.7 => 30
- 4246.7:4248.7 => 29.6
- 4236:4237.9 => 29.7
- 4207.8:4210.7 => 27.7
